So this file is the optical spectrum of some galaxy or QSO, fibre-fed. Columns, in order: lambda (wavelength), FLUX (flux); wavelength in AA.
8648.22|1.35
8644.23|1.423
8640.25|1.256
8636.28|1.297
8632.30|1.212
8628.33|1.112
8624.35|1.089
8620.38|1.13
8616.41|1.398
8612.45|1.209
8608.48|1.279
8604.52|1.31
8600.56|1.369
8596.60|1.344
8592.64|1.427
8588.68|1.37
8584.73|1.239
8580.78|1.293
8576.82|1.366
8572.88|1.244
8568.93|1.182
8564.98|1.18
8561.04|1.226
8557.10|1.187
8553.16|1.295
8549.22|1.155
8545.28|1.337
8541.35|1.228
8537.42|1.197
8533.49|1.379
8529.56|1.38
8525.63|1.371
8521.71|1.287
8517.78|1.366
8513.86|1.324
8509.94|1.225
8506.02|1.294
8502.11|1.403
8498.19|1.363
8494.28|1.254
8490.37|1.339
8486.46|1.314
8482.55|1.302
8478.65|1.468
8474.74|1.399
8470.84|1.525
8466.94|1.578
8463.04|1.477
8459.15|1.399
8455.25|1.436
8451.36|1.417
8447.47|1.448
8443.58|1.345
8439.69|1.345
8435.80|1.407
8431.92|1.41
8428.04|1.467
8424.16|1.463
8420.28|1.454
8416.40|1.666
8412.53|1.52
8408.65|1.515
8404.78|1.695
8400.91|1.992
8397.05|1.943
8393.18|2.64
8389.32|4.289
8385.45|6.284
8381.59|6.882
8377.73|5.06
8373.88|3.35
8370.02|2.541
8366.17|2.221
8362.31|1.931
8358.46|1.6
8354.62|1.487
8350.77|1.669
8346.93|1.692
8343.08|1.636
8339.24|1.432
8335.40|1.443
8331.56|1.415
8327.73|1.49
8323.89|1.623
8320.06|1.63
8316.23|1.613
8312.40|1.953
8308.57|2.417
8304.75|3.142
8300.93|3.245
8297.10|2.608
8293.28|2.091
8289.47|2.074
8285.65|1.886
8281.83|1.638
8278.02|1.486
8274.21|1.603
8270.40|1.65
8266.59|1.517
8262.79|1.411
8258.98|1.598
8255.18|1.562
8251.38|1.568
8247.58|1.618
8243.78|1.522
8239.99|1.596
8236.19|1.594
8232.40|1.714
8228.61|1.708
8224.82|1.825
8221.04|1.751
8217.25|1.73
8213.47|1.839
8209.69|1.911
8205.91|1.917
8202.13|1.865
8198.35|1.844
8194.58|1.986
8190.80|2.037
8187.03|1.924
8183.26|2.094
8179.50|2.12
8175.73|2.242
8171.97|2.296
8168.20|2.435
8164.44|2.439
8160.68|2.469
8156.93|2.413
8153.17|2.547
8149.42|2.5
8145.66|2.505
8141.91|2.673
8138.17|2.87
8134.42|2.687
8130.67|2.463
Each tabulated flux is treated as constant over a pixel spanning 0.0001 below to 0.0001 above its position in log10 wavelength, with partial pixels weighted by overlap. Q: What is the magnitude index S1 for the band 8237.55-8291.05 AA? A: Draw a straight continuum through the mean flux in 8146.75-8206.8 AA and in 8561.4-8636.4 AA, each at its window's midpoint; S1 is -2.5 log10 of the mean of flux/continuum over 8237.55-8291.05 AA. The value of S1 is 0.23 mag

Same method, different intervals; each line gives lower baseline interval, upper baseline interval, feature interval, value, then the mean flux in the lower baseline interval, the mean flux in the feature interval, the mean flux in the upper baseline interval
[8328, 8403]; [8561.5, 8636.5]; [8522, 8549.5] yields 0.26 mag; 2.68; 1.3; 1.26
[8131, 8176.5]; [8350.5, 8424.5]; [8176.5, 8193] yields 0.23 mag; 2.51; 2.06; 2.71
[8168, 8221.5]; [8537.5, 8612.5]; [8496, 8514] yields 0.07 mag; 1.99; 1.32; 1.28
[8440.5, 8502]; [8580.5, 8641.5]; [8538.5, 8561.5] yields 0.08 mag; 1.4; 1.24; 1.27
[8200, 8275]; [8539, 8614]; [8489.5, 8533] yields 0.02 mag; 1.68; 1.33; 1.28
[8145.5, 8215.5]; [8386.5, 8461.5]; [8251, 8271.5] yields 0.30 mag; 2.17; 1.55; 1.78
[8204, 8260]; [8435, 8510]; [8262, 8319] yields -0.24 mag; 1.7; 2.03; 1.39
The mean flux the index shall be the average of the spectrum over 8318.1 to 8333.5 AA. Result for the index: 1.54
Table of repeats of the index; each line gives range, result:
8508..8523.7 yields 1.3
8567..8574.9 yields 1.22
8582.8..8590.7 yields 1.31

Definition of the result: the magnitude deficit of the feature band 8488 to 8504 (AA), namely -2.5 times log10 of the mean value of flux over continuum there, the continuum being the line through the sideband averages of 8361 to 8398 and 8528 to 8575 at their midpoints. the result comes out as 0.47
